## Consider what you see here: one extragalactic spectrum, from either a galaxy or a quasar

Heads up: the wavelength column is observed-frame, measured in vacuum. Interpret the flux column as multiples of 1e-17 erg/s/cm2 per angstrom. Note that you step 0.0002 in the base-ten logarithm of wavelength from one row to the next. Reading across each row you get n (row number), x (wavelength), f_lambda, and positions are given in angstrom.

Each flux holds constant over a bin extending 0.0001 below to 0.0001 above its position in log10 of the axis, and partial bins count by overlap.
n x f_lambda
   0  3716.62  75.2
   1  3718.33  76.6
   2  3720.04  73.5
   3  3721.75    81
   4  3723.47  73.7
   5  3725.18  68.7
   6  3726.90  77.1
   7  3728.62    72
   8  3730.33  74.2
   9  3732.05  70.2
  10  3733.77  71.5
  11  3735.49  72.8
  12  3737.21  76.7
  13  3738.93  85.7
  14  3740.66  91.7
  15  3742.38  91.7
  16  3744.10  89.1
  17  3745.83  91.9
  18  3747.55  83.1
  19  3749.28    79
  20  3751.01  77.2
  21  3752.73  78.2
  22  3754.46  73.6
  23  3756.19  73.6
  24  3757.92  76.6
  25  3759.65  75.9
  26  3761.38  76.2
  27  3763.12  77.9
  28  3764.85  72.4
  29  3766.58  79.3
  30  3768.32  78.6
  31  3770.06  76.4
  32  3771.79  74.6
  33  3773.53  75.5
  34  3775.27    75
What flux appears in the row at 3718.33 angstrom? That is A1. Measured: 76.6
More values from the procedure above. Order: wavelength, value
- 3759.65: 75.9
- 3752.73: 78.2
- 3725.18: 68.7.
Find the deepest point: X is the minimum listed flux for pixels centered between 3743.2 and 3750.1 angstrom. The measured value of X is 79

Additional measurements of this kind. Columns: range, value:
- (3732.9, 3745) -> 71.5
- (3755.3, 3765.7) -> 72.4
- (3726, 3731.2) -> 72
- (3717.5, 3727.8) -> 68.7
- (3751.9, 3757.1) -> 73.6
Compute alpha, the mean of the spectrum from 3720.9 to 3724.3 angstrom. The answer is 77.2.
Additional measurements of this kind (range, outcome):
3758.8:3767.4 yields 76.3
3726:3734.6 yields 73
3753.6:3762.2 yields 75.2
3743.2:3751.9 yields 84.1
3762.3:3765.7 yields 75.2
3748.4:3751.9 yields 78.1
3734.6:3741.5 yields 81.6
